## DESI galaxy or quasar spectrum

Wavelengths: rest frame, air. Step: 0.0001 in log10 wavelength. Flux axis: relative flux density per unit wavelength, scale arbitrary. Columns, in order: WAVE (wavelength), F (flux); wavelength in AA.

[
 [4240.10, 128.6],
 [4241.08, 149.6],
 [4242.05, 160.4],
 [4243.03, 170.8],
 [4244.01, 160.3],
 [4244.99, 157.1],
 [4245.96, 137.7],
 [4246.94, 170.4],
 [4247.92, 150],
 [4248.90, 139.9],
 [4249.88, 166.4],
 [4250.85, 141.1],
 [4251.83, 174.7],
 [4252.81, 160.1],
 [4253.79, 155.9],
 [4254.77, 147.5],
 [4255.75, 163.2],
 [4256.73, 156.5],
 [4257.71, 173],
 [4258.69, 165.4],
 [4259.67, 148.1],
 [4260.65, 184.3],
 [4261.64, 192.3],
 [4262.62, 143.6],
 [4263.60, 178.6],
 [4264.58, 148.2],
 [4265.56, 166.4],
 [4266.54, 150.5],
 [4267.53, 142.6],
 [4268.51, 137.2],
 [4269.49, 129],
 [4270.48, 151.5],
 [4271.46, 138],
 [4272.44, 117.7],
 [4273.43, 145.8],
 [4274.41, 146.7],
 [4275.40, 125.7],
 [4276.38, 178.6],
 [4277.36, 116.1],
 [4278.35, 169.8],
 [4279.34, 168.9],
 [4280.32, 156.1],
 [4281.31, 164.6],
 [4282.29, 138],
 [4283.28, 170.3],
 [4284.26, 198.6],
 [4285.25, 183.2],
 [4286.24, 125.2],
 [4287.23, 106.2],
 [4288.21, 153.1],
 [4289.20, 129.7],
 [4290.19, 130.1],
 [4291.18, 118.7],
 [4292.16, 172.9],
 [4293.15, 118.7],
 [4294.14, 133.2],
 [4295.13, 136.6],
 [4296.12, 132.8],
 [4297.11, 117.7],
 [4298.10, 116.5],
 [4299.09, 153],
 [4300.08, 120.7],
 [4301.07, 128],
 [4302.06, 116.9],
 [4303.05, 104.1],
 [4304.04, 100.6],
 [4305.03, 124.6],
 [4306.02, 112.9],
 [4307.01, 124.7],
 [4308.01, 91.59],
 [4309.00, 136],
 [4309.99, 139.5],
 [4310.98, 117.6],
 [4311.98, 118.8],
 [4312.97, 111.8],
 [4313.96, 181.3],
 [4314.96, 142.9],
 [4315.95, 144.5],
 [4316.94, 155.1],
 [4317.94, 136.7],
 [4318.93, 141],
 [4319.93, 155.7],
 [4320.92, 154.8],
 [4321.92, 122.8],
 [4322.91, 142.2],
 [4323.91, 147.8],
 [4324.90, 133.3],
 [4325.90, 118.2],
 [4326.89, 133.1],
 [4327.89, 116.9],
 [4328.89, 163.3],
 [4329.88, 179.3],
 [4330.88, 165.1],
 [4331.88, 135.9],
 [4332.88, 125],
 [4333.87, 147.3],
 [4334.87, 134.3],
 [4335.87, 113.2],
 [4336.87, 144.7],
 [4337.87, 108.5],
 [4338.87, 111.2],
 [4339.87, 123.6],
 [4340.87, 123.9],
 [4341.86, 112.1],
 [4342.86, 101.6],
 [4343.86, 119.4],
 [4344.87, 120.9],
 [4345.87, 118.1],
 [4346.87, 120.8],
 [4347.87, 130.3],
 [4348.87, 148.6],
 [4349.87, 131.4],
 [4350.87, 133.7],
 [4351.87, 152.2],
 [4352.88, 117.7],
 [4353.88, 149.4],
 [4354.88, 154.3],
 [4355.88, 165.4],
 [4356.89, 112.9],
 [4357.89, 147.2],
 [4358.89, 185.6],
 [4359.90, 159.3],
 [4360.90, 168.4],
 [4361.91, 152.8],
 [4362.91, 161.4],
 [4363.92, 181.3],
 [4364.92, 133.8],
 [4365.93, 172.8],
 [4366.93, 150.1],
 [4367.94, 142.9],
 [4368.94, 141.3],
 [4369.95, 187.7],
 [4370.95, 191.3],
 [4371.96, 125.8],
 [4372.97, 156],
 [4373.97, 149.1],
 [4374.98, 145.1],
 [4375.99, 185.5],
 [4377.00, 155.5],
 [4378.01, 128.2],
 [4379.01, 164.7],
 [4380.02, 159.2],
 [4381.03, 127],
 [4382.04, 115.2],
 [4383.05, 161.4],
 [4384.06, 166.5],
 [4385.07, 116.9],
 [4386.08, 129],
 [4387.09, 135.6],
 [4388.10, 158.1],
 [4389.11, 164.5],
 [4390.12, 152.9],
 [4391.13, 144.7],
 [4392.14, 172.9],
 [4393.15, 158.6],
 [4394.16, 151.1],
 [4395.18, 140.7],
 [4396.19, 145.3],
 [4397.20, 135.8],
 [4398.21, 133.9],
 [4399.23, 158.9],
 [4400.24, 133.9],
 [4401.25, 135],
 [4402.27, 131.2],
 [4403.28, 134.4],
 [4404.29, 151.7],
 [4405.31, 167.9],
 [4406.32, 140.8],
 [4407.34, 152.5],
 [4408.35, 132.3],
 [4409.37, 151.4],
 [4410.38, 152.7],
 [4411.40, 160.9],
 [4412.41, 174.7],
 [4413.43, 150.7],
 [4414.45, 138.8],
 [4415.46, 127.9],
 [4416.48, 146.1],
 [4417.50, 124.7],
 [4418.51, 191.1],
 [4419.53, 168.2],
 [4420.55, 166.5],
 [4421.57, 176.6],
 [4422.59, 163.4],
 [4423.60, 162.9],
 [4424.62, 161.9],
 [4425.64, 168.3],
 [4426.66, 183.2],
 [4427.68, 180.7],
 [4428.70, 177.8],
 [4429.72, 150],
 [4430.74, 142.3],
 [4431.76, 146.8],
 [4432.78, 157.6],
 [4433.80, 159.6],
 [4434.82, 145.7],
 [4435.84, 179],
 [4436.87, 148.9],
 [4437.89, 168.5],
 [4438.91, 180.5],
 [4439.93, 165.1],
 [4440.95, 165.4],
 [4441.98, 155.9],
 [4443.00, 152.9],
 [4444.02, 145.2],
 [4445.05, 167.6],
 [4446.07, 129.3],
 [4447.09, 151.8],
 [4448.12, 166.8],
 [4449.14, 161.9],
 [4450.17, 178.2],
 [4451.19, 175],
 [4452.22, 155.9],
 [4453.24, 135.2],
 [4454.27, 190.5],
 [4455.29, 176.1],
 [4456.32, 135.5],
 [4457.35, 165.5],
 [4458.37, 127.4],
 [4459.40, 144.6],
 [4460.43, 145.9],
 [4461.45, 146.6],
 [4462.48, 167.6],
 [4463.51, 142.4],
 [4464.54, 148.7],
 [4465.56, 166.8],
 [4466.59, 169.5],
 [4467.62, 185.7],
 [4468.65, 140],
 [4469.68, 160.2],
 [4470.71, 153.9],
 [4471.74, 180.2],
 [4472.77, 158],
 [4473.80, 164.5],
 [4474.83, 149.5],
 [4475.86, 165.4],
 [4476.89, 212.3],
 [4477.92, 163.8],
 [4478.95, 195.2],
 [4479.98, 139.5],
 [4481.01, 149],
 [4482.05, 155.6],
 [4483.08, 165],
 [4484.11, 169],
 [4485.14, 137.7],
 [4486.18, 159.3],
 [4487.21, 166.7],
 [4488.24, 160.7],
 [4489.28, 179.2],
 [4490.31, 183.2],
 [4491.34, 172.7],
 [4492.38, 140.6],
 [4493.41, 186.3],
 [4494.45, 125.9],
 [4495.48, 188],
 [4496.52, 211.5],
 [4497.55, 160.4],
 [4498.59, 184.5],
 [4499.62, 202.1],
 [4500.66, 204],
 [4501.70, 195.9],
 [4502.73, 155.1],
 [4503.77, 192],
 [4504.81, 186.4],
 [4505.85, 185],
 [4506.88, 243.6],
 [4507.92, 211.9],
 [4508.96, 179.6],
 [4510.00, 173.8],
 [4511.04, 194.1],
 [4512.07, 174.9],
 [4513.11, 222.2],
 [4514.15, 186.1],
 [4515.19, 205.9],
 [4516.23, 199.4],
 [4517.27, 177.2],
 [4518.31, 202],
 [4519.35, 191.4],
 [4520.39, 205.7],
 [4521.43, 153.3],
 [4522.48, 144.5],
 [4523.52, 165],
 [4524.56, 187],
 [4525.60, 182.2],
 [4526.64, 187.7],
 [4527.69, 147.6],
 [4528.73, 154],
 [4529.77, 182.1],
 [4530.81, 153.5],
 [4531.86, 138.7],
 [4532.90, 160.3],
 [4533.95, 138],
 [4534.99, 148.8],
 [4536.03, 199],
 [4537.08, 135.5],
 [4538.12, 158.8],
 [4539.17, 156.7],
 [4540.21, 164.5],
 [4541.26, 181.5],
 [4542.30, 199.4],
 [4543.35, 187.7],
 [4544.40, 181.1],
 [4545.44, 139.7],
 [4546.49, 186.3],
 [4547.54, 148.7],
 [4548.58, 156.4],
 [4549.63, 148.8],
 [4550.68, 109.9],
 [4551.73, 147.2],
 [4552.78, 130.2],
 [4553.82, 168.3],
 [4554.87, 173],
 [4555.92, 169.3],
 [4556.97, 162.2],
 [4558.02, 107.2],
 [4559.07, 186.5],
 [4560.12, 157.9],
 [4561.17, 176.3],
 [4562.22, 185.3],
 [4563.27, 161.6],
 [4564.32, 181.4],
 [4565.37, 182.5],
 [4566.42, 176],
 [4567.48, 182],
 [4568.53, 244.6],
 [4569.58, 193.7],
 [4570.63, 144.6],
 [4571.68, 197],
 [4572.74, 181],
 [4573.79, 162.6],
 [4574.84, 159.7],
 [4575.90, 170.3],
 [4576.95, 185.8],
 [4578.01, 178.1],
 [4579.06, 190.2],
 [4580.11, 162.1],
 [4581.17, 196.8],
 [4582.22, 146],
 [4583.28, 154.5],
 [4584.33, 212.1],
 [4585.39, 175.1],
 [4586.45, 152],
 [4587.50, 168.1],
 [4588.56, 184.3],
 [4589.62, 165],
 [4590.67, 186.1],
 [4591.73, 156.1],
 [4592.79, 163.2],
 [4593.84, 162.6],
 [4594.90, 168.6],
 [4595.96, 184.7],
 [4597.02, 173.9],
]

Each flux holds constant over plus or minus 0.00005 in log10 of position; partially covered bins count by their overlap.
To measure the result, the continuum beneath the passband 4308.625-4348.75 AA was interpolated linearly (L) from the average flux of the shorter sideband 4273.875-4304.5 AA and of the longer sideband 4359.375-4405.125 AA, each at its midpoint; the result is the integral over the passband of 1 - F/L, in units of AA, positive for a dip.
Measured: 2.89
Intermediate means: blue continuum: 140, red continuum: 150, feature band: 134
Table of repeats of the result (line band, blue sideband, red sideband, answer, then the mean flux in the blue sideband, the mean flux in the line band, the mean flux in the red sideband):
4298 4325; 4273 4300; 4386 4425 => 2.65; 144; 131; 151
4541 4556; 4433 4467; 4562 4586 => 1.15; 158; 161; 179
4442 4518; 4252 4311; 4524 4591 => -3.92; 143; 170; 169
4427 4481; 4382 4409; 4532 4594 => -2.35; 146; 160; 168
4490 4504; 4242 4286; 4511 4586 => -0.80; 156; 178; 171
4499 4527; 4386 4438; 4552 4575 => -3.94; 154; 189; 172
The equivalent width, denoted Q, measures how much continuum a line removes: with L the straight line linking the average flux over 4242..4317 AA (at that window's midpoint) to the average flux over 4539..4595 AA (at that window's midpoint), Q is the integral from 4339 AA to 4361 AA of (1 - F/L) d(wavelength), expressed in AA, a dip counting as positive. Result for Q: 2.3 AA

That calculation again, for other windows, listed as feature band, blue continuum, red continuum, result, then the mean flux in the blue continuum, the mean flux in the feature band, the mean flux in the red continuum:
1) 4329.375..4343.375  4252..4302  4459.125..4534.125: 2.19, 148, 130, 173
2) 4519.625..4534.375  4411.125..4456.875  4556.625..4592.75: 0.39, 160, 165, 174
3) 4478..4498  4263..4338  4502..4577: 0.03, 139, 166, 173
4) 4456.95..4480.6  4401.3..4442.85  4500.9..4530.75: 1.47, 157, 161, 185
